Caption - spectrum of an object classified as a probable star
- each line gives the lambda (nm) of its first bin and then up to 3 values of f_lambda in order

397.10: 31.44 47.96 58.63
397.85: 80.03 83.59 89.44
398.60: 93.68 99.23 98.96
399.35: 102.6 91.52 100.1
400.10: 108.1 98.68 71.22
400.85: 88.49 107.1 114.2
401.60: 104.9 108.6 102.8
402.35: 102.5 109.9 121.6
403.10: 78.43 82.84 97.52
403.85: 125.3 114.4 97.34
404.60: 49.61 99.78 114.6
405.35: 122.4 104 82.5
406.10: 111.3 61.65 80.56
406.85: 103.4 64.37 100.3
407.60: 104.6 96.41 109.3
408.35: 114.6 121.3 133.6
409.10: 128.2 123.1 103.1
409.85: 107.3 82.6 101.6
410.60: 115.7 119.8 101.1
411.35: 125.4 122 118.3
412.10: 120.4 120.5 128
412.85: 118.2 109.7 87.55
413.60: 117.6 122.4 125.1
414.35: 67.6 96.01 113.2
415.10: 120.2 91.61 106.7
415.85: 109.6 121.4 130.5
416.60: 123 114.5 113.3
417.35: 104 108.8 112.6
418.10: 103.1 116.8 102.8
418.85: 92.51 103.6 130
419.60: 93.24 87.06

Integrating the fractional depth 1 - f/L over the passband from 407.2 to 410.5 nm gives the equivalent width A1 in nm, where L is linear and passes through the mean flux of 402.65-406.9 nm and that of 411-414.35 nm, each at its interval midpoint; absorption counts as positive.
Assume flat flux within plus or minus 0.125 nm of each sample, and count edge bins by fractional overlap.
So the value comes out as -0.10 nm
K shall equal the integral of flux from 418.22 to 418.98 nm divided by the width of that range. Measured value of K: 104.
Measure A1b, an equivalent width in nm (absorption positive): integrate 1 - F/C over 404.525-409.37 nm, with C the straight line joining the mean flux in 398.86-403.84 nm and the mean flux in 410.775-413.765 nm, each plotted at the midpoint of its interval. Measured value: 0.31 nm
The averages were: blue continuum 100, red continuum 116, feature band 101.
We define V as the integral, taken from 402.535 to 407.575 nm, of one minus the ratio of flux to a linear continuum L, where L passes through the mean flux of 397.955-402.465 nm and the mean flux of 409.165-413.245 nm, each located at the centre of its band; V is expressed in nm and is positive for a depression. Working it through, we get 0.42 nm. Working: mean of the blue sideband 98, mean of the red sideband 114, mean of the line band 96.1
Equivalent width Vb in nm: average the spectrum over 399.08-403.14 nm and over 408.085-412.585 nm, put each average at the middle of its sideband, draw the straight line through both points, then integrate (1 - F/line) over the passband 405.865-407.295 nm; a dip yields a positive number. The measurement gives 0.321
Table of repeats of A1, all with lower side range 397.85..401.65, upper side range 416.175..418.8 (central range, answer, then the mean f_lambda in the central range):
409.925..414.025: -0.222 nm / 113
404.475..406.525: 0.172 nm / 92.9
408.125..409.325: -0.214 nm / 123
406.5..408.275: 0.143 nm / 94.9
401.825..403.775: -0.037 nm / 101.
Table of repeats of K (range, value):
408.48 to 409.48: 126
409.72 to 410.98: 105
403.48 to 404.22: 112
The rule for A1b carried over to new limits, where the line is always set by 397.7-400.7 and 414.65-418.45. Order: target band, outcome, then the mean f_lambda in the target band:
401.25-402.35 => -0.13 nm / 107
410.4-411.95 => -0.15 nm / 116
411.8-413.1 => -0.15 nm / 120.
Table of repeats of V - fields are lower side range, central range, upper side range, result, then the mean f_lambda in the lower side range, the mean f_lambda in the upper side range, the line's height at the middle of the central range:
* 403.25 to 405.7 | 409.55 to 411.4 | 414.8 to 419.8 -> -0.02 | 101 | 110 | 105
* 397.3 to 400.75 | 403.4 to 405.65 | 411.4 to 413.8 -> -0.05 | 88.3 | 116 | 99.6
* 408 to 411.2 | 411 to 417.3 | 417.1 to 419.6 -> -0.16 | 113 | 108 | 110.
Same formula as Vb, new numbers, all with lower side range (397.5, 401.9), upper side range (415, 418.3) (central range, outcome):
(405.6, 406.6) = 0.140 nm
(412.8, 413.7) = 0.013 nm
